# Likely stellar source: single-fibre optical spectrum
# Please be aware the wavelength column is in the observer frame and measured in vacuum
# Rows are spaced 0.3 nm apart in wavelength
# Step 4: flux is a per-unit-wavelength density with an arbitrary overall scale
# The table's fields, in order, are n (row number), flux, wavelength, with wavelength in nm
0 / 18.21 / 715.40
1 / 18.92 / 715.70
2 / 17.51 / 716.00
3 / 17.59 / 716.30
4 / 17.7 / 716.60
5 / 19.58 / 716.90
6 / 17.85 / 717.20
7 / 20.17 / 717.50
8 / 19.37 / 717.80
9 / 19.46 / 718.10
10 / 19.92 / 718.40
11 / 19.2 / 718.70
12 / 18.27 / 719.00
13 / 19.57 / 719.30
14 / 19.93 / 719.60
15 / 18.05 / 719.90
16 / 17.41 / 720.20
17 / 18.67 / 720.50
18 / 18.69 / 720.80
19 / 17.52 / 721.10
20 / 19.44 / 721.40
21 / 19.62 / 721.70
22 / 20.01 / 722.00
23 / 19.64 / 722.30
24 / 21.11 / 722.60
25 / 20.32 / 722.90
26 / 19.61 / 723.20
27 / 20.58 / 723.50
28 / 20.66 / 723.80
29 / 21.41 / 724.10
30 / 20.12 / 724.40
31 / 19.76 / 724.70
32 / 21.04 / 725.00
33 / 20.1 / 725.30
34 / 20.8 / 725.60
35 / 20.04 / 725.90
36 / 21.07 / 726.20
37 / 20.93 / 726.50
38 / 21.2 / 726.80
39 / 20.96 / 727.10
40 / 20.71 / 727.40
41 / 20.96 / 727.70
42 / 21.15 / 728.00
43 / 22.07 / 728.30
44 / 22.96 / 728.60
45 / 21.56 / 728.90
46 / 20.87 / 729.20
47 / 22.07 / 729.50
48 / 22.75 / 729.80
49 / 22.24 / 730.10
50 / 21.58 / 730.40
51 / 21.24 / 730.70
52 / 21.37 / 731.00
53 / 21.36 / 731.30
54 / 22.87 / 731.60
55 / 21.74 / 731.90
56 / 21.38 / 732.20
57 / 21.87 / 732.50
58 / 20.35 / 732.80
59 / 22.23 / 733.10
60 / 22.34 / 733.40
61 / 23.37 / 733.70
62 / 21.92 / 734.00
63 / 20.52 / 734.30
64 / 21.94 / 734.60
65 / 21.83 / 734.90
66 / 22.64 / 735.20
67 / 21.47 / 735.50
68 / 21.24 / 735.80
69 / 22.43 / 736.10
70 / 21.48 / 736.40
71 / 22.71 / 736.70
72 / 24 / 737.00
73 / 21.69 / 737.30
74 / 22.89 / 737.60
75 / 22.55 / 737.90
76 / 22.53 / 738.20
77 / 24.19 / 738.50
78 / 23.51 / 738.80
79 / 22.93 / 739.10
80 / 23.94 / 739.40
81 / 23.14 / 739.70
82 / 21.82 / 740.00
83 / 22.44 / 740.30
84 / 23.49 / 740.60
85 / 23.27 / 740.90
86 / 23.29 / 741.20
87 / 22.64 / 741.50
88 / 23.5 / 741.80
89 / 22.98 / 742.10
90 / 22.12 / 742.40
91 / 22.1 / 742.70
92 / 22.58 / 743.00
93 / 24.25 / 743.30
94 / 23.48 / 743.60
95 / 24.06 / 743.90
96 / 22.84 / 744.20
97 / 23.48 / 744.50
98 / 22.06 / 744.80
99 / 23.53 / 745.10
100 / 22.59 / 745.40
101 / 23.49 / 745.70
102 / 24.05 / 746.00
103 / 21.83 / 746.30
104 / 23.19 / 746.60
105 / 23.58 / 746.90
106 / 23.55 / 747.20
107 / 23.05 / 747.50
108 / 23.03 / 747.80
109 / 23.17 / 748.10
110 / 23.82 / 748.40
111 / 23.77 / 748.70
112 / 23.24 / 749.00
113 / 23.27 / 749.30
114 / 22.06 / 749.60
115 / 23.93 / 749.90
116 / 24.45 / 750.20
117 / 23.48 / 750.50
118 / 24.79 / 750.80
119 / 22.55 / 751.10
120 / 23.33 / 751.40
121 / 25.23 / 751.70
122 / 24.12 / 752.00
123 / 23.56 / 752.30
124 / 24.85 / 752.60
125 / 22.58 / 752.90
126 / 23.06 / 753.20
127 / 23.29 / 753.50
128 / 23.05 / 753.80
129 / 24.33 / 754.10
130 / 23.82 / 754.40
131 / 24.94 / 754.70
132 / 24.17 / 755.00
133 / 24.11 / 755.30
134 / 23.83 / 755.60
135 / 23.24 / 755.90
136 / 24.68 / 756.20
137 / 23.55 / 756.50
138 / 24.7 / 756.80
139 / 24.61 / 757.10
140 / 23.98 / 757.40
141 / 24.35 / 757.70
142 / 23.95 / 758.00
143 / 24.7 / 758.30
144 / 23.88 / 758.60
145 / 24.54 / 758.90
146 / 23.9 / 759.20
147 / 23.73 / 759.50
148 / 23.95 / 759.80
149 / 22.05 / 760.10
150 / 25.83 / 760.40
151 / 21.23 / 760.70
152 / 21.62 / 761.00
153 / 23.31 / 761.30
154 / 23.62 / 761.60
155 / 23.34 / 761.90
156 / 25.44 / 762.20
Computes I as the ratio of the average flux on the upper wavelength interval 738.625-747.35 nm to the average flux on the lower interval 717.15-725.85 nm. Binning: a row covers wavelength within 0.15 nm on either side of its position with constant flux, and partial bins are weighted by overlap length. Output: 1.2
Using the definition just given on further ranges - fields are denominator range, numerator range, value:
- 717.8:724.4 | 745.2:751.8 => 1.20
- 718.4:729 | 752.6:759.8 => 1.19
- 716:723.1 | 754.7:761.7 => 1.25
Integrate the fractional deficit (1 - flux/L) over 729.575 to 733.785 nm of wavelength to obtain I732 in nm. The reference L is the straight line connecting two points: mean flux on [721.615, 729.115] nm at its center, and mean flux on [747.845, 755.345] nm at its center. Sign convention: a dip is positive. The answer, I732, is -0.08 nm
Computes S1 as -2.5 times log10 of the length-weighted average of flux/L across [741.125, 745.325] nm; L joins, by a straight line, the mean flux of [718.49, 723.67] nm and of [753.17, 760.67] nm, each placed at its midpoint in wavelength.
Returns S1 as -0.04 mag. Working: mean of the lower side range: 19.3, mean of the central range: 23.1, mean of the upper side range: 24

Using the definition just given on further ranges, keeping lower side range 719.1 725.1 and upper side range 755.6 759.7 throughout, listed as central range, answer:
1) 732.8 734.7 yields -0.04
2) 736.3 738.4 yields -0.05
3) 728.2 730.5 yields -0.08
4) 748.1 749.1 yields -0.03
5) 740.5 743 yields -0.04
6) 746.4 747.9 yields -0.02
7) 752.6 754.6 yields 0.00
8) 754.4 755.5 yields -0.02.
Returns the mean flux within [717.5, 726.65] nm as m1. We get 19.8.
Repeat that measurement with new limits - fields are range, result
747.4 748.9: 23.4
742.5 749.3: 23.2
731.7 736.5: 21.8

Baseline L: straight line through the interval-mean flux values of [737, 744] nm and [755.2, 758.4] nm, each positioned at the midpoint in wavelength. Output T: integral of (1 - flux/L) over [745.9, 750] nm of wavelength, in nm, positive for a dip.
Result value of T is 0.05 nm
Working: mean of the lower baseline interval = 23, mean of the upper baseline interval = 24.1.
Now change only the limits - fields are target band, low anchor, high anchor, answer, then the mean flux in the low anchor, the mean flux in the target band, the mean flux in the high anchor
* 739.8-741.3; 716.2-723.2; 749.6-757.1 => -0.05 nm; 19.1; 22.9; 23.9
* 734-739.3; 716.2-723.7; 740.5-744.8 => -0.07 nm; 19.2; 22.4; 23.1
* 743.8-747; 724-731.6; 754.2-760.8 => -0.03 nm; 21.2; 23.1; 24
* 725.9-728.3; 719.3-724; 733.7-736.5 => -0.07 nm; 19.4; 21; 21.8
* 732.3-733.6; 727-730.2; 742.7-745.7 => 0.02 nm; 21.7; 21.7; 23.2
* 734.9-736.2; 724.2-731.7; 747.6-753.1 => 0.01 nm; 21.3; 21.9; 23.6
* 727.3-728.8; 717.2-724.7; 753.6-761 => -0.09 nm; 19.5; 21.6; 23.9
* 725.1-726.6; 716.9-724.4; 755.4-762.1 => -0.04 nm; 19.5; 20.6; 23.8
